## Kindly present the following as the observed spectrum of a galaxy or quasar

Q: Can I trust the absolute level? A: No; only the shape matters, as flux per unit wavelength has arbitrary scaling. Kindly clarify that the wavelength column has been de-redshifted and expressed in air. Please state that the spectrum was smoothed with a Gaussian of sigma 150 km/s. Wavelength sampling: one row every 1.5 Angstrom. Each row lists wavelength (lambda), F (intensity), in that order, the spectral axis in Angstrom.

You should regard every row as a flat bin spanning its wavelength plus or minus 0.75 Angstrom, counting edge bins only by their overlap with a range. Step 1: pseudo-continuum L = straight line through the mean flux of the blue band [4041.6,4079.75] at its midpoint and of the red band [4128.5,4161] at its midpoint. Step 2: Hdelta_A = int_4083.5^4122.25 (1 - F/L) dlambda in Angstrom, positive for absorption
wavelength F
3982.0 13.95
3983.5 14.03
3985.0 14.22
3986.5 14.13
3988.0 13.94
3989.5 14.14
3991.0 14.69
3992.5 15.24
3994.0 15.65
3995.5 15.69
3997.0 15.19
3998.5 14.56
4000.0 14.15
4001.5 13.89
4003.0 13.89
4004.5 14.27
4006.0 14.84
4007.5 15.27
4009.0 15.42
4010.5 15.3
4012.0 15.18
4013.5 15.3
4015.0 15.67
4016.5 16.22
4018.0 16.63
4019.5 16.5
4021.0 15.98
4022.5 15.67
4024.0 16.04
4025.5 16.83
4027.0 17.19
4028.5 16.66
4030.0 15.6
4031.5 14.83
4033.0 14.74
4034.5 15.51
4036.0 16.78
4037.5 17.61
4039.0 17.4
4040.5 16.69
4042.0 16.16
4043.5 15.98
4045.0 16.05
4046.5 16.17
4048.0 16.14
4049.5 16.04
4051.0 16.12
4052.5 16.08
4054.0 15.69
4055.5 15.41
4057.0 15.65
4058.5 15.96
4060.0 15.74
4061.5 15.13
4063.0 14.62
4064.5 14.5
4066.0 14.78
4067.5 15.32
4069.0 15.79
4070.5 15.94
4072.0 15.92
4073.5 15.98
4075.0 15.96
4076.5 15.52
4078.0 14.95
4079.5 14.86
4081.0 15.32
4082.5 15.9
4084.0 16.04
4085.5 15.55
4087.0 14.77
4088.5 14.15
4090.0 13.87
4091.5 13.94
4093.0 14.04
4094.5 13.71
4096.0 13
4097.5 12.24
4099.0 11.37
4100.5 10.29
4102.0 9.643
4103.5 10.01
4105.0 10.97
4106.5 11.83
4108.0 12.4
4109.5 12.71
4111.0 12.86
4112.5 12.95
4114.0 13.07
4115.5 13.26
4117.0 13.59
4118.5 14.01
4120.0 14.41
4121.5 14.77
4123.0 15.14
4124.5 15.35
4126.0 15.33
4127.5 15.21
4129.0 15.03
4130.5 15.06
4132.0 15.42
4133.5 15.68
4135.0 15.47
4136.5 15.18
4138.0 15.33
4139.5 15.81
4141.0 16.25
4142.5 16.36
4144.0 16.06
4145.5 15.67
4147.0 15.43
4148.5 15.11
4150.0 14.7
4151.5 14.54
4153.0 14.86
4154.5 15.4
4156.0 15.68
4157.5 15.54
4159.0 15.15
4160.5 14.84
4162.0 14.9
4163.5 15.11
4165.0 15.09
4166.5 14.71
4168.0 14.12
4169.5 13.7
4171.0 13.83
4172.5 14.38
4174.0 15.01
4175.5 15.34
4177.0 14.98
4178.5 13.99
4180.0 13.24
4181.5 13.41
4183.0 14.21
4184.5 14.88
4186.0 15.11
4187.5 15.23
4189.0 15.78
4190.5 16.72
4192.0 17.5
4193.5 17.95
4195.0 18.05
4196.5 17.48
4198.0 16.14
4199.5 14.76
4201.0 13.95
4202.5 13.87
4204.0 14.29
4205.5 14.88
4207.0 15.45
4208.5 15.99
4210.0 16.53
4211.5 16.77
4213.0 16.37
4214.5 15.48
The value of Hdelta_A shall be 6.2 Angstrom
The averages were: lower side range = 15.6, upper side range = 15.4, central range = 13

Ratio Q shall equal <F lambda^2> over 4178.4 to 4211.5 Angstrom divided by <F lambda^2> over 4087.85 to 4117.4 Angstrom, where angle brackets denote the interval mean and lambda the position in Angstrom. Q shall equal 1.30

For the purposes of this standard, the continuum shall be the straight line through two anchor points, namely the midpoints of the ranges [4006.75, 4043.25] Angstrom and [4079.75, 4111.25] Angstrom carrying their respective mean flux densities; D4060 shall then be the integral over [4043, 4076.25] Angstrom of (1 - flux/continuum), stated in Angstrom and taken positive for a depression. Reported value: -2.5 Angstrom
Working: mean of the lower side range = 16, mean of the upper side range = 13.1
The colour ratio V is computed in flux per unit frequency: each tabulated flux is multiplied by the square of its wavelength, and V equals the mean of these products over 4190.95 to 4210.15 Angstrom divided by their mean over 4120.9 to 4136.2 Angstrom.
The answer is 1.08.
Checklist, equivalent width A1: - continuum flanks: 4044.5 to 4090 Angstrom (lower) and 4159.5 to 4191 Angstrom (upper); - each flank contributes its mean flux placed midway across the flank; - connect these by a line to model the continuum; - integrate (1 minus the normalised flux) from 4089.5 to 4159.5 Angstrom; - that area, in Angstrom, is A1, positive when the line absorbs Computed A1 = 4.3 Angstrom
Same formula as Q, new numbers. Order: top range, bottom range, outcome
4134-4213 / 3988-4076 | 1.05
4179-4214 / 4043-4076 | 1.06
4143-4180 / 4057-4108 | 1.09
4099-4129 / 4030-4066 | 0.85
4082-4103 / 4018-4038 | 0.86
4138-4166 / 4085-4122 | 1.22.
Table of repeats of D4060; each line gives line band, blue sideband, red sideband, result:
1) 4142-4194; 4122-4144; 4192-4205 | 2.1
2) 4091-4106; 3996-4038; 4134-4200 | 3.4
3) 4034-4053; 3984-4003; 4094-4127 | -3.5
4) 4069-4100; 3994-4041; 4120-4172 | 1.5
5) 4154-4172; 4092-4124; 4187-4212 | -0.2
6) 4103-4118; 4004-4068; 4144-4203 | 2.9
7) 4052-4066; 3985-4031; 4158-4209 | -0.1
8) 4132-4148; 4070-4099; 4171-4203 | -0.7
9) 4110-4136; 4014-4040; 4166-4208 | 1.8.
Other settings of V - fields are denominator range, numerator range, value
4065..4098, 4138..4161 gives 1.07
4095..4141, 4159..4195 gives 1.13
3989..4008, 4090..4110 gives 0.86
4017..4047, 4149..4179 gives 0.97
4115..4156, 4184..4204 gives 1.08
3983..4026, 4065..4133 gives 0.97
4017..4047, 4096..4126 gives 0.82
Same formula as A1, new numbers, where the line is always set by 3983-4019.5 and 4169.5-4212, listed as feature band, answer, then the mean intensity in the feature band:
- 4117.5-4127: 0.2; 14.8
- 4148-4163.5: 0.2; 15.1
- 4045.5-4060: -0.8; 15.9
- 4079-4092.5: 0.2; 14.9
